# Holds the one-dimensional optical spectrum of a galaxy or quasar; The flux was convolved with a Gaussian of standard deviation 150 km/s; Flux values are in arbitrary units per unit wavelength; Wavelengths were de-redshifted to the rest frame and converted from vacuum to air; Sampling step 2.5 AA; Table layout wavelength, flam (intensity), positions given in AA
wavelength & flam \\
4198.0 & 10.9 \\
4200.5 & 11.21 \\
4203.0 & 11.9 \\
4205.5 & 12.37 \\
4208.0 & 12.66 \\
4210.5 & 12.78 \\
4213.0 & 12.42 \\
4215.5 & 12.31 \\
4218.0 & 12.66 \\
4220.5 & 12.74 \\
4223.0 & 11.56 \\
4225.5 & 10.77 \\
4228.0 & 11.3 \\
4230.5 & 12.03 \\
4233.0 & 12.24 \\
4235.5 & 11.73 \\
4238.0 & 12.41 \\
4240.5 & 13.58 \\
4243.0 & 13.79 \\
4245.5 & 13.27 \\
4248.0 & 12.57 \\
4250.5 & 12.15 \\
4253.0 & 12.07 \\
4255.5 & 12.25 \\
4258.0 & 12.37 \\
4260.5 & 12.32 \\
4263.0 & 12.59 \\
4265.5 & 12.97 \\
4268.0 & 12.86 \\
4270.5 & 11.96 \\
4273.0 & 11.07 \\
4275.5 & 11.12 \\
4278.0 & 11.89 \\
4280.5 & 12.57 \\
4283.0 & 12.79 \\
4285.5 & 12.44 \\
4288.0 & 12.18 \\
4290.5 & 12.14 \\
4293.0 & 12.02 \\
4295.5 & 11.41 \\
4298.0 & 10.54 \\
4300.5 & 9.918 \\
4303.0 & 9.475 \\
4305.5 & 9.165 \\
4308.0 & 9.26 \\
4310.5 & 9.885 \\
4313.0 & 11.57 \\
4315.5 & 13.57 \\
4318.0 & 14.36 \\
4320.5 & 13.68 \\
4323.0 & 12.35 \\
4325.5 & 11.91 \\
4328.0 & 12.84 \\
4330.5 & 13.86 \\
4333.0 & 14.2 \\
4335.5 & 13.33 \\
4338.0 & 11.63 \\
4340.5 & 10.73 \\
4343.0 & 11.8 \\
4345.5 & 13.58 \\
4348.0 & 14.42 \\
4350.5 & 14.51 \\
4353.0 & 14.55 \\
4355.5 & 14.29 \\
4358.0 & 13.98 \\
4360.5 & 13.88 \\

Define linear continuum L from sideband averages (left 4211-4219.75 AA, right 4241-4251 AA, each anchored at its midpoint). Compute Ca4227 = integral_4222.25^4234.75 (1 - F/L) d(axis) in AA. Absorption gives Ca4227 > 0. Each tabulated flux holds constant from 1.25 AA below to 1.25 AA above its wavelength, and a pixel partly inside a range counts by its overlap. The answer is 1.1 AA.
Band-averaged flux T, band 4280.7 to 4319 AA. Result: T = 11.4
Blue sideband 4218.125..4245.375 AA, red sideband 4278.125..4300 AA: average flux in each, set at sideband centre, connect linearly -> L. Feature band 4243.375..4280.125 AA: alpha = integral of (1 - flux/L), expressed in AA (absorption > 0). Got -0.59 AA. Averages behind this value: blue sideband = 12.3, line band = 12.3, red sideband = 11.9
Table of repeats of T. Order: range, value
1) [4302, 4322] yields 11.4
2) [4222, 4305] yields 12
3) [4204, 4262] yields 12.4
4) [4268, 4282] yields 11.8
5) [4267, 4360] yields 12.3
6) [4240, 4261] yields 12.7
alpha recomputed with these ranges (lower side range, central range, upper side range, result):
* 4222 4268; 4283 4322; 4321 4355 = 4.02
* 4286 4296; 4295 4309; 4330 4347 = 2.62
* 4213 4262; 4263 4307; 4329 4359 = 4.19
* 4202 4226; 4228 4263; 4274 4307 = -1.76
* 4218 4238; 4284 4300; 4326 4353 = 1.10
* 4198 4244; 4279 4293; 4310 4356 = 0.34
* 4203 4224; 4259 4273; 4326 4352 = 0.31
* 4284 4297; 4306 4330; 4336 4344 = -0.74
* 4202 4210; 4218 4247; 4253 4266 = 0.17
